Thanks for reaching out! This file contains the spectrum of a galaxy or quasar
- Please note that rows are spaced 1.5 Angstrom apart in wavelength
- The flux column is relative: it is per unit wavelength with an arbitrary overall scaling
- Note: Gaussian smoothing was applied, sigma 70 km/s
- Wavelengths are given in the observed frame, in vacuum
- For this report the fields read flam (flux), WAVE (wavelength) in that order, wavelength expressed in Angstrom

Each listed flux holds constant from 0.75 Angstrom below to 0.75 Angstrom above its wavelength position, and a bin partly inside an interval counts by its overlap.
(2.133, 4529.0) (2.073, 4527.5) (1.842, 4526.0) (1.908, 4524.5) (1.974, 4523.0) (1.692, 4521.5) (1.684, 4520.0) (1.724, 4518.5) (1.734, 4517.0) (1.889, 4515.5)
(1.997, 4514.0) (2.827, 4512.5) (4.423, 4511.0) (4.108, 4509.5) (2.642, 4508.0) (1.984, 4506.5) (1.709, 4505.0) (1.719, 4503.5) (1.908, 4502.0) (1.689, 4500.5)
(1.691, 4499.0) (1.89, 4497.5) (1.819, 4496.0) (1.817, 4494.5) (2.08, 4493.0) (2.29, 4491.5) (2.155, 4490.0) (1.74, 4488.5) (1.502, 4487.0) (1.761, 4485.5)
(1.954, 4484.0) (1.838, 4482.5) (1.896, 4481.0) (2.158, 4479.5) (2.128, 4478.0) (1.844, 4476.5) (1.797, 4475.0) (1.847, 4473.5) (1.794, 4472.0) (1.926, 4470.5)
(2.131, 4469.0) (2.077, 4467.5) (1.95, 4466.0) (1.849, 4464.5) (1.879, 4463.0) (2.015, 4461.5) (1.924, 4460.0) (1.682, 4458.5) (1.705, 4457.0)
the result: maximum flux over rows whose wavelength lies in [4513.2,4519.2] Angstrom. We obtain 1.997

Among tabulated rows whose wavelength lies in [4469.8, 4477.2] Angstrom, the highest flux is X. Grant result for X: 1.926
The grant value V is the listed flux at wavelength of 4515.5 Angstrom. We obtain 1.889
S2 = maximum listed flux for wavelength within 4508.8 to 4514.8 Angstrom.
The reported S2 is 4.423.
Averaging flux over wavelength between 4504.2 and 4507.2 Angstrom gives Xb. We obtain 1.84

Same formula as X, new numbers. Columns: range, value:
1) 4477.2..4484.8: 2.158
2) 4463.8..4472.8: 2.131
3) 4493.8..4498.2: 1.89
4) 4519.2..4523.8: 1.974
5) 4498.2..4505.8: 1.908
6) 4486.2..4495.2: 2.29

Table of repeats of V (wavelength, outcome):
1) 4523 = 1.974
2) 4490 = 2.155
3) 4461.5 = 2.015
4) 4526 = 1.842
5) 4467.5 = 2.077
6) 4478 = 2.128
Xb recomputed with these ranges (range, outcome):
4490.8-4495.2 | 2.06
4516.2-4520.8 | 1.72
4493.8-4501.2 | 1.78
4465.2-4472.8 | 1.97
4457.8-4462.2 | 1.87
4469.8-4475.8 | 1.84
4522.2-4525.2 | 1.94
